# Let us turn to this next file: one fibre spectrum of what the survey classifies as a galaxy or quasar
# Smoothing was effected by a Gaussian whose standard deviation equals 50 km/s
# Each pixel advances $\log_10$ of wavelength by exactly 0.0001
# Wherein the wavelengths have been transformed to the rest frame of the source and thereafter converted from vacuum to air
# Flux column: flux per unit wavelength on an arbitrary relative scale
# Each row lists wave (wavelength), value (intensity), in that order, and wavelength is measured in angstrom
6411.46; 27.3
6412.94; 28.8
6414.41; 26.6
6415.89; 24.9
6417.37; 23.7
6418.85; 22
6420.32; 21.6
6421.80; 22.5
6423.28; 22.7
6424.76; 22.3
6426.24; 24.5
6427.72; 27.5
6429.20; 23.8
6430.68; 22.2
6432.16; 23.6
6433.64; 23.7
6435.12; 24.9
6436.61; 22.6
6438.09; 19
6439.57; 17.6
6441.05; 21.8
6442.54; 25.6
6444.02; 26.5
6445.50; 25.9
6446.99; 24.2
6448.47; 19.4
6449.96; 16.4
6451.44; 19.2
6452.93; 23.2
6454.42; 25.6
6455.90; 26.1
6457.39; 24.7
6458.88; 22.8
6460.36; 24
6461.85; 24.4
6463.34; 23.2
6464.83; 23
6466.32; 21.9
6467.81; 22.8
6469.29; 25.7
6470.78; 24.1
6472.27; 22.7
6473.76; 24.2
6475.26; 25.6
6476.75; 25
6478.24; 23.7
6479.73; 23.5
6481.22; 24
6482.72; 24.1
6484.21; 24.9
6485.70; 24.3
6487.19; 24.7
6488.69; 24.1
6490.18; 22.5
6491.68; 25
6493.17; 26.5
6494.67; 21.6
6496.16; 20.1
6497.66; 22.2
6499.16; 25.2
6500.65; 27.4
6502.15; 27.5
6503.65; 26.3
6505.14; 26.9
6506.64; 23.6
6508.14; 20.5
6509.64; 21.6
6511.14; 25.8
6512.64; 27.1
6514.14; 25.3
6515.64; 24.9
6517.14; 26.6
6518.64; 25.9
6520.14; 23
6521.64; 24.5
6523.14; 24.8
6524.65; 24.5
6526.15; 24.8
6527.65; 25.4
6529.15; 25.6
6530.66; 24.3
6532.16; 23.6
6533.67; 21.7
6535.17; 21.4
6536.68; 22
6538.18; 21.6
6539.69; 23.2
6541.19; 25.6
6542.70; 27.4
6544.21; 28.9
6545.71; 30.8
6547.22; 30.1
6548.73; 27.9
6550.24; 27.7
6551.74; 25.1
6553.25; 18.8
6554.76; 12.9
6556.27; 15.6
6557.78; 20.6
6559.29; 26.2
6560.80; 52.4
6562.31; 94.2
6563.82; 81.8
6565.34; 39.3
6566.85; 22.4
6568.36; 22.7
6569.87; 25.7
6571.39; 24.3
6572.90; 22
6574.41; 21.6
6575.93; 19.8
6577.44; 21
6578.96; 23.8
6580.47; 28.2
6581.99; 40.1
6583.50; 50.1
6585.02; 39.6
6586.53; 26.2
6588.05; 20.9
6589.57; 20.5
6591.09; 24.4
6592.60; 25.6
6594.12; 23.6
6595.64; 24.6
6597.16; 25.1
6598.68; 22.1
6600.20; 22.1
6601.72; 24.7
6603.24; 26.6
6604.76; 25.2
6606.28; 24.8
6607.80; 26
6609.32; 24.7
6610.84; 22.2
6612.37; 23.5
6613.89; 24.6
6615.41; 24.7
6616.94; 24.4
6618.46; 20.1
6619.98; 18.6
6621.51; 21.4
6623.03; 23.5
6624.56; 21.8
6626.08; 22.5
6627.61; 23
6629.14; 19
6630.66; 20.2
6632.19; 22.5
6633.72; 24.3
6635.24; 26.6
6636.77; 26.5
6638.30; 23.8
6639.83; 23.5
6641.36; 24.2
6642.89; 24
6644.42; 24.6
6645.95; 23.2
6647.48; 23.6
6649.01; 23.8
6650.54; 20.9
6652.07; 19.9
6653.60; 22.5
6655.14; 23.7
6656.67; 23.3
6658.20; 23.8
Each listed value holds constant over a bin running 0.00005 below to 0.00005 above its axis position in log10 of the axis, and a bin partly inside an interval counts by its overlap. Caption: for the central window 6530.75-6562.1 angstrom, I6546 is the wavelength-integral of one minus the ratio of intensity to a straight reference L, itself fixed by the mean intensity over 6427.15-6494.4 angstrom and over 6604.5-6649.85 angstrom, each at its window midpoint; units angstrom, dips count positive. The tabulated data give -3.92 angstrom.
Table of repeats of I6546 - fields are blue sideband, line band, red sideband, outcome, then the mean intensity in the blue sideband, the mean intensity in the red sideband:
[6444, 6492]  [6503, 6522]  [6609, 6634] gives -1.2 angstrom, 23.6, 22.3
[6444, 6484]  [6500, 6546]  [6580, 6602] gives 1.2 angstrom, 23.5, 27.9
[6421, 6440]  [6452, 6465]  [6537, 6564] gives 0.4 angstrom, 22.9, 31.6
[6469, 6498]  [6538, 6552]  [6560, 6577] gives 3.0 angstrom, 23.9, 38.4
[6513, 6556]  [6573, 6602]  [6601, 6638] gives -3.2 angstrom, 24.5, 23.4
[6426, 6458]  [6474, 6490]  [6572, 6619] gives -0.4 angstrom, 23.1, 25.6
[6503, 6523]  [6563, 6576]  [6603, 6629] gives -4.4 angstrom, 24.8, 23.2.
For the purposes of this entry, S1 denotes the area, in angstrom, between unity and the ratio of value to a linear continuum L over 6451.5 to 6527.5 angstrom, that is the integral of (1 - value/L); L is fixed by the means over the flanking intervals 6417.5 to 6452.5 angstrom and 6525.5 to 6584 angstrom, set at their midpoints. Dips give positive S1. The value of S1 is 3.8 angstrom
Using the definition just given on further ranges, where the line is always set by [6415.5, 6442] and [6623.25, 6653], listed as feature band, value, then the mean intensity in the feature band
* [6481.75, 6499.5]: -0.7 angstrom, 23.7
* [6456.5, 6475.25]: -0.7 angstrom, 23.7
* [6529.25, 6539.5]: 0.1 angstrom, 22.7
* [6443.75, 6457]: 0.0 angstrom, 22.9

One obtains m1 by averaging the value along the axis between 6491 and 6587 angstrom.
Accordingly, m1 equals 27.7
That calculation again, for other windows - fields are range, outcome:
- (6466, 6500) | 23.9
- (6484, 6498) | 23.6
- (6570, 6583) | 25.6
